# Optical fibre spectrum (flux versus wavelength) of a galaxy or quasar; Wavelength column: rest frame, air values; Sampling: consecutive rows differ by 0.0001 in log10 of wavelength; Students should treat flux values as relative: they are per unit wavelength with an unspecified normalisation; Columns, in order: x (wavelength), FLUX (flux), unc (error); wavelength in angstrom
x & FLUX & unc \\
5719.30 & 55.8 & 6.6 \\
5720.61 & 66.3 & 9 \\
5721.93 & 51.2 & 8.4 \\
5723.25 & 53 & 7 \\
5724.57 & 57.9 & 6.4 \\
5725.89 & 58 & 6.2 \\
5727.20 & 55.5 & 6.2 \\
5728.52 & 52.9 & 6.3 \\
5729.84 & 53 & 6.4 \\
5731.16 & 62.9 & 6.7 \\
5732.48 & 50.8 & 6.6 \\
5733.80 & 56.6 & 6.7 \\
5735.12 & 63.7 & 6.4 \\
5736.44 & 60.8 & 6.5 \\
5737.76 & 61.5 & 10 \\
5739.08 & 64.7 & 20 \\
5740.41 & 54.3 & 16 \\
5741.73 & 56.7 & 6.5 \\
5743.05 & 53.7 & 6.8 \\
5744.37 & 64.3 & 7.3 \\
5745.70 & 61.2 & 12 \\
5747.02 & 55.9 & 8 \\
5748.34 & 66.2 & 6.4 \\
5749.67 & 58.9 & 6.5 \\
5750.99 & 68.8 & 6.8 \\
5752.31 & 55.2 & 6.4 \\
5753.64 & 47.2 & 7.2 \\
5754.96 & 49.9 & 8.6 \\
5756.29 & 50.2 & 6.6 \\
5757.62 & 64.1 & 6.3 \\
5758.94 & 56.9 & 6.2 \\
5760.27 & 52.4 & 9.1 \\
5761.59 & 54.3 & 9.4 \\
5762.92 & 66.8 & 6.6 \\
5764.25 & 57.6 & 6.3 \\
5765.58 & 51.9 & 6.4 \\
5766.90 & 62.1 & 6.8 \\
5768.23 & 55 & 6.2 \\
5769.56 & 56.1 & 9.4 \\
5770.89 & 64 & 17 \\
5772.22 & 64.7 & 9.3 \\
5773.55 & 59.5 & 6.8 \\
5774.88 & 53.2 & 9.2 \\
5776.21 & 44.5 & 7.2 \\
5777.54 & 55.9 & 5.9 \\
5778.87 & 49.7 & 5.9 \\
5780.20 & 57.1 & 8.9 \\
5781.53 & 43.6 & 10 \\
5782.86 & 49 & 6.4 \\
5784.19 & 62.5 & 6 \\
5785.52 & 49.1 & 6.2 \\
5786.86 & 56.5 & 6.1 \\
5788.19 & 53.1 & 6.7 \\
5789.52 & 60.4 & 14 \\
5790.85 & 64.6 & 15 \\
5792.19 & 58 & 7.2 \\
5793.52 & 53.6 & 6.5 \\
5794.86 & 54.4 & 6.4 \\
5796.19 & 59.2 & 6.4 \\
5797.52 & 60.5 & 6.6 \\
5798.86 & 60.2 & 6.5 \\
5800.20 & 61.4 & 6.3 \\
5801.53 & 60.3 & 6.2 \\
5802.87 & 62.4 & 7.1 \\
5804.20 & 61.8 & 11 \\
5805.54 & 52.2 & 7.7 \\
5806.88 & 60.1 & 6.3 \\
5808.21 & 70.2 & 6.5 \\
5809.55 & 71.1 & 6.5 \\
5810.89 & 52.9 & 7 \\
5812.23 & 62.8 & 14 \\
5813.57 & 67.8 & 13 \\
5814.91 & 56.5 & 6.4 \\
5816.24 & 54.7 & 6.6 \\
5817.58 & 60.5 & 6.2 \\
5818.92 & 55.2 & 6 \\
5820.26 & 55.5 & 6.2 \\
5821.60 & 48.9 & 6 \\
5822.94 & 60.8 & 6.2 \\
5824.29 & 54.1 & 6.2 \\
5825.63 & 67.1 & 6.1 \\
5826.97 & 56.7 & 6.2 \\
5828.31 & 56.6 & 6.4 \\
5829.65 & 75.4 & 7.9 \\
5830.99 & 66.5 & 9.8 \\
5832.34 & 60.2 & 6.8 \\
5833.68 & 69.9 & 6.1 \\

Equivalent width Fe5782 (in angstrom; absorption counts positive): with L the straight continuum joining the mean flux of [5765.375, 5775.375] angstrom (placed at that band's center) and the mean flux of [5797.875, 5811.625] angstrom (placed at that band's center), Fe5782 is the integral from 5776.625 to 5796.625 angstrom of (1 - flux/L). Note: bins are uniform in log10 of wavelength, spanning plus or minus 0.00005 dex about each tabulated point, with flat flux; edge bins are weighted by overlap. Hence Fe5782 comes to 1.7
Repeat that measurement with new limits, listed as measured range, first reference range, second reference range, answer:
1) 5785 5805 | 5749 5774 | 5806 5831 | 0.31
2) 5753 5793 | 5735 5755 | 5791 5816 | 2.69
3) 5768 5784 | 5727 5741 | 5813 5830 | 1.04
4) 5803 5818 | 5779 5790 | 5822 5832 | -0.59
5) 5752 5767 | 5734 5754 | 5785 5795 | 0.78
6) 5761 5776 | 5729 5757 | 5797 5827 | 0.09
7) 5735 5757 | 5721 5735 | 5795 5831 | -0.64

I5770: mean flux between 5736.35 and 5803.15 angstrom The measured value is 57.3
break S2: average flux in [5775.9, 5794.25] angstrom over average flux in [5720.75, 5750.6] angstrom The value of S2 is 0.9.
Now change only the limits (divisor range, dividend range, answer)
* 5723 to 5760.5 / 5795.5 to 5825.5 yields 1.04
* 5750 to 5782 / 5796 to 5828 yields 1.07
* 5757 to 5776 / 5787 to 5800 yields 1.00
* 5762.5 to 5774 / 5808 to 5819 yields 1.03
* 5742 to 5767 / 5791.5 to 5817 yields 1.04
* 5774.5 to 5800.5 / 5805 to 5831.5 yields 1.09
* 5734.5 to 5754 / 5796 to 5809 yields 1.02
